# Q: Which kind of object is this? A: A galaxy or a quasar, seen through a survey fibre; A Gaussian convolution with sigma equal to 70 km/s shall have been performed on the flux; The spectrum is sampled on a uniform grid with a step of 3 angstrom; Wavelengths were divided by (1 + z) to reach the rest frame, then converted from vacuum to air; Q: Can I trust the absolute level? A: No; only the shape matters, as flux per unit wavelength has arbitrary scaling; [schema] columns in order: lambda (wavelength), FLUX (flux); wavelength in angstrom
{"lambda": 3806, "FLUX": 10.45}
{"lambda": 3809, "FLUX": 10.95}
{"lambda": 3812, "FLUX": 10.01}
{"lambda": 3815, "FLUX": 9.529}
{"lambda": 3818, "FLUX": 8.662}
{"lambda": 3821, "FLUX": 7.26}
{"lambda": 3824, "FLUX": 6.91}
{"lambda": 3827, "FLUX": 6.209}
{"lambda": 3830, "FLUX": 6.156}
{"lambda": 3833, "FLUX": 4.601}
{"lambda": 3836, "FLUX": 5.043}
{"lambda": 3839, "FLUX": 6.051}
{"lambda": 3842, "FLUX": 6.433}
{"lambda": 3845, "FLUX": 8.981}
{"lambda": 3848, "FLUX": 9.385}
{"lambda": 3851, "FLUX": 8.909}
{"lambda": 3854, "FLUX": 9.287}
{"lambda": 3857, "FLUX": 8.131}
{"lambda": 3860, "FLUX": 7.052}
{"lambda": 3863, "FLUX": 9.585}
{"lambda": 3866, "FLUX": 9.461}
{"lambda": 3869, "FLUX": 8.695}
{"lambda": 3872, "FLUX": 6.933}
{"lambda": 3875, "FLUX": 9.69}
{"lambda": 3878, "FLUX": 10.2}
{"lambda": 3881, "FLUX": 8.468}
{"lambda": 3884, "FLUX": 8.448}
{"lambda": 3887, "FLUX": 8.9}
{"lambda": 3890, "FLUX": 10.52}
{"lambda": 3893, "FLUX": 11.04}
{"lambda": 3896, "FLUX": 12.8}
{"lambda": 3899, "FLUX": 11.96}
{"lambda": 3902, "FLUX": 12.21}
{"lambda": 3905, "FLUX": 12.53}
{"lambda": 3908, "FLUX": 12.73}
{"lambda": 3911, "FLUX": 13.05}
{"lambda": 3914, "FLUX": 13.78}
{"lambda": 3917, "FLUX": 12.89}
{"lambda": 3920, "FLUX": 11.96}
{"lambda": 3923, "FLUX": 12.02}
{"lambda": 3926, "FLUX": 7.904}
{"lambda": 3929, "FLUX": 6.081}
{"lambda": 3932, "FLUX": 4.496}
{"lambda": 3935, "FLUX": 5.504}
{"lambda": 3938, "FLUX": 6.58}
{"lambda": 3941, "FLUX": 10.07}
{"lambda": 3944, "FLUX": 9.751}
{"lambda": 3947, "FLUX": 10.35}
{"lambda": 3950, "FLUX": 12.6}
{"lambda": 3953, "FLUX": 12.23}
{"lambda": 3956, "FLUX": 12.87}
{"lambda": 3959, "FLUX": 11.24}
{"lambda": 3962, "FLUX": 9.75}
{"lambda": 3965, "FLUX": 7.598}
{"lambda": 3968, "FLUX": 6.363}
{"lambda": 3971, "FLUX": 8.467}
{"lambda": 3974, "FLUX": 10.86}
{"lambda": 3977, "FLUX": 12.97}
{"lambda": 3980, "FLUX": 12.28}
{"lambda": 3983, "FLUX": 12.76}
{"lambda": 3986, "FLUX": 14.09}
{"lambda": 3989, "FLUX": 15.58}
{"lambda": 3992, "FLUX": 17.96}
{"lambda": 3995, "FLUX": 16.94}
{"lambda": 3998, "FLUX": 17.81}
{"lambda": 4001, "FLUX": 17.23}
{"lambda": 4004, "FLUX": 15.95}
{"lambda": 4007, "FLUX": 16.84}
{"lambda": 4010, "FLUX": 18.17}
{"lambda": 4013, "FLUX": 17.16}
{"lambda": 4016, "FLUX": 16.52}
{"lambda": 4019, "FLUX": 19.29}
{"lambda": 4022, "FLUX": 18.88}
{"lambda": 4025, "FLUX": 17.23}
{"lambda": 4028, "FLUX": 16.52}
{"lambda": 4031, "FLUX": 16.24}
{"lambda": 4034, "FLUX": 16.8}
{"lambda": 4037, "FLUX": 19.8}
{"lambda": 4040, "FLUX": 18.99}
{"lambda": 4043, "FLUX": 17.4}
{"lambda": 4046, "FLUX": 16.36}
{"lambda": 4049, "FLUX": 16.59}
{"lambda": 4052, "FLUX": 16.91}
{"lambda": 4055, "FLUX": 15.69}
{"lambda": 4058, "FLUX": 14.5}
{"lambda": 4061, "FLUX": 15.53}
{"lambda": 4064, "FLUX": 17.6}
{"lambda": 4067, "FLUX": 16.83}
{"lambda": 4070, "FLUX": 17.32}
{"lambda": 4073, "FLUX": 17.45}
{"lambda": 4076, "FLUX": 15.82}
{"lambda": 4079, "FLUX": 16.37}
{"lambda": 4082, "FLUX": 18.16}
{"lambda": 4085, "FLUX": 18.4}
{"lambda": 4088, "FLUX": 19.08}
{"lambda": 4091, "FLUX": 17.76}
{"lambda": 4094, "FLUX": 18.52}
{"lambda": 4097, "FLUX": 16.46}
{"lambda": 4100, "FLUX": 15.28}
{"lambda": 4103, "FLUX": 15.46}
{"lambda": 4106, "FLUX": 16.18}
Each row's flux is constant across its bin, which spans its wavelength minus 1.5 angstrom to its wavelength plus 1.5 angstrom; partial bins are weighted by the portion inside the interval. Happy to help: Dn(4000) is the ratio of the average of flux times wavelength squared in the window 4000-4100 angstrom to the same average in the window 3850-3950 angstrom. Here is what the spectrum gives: 1.9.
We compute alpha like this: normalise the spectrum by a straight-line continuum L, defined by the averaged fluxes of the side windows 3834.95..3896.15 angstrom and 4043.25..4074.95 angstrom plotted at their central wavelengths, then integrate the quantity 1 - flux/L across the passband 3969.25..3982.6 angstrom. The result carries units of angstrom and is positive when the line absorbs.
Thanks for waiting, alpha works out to 2.0 angstrom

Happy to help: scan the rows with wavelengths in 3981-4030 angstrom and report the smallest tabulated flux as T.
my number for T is 12.76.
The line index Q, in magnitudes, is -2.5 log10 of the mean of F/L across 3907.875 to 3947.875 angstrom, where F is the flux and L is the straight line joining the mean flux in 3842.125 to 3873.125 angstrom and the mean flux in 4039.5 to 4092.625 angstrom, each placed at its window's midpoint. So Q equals 0.167 mag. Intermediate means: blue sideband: 8.56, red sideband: 17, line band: 9.69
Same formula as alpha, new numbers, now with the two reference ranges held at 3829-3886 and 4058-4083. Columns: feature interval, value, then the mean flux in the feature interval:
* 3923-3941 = 6.7 angstrom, 6.93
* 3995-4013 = -4.1 angstrom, 17.2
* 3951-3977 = 4.6 angstrom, 10.1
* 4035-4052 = -2.3 angstrom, 17.7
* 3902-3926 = -4.9 angstrom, 12.4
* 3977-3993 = -1.3 angstrom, 14.3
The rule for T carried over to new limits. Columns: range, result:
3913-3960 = 4.496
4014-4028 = 16.52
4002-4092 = 14.5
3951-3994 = 6.363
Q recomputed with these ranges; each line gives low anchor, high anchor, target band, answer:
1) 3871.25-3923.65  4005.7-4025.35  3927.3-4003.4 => 0.318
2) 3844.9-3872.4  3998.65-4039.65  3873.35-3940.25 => 0.102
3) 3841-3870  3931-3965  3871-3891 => -0.018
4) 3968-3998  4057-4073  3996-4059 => -0.145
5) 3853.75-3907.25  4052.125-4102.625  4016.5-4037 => -0.170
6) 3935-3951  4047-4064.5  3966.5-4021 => -0.188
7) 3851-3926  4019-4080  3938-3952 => 0.232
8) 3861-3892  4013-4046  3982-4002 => -0.035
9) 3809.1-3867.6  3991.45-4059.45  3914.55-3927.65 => 0.058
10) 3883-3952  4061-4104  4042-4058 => -0.038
